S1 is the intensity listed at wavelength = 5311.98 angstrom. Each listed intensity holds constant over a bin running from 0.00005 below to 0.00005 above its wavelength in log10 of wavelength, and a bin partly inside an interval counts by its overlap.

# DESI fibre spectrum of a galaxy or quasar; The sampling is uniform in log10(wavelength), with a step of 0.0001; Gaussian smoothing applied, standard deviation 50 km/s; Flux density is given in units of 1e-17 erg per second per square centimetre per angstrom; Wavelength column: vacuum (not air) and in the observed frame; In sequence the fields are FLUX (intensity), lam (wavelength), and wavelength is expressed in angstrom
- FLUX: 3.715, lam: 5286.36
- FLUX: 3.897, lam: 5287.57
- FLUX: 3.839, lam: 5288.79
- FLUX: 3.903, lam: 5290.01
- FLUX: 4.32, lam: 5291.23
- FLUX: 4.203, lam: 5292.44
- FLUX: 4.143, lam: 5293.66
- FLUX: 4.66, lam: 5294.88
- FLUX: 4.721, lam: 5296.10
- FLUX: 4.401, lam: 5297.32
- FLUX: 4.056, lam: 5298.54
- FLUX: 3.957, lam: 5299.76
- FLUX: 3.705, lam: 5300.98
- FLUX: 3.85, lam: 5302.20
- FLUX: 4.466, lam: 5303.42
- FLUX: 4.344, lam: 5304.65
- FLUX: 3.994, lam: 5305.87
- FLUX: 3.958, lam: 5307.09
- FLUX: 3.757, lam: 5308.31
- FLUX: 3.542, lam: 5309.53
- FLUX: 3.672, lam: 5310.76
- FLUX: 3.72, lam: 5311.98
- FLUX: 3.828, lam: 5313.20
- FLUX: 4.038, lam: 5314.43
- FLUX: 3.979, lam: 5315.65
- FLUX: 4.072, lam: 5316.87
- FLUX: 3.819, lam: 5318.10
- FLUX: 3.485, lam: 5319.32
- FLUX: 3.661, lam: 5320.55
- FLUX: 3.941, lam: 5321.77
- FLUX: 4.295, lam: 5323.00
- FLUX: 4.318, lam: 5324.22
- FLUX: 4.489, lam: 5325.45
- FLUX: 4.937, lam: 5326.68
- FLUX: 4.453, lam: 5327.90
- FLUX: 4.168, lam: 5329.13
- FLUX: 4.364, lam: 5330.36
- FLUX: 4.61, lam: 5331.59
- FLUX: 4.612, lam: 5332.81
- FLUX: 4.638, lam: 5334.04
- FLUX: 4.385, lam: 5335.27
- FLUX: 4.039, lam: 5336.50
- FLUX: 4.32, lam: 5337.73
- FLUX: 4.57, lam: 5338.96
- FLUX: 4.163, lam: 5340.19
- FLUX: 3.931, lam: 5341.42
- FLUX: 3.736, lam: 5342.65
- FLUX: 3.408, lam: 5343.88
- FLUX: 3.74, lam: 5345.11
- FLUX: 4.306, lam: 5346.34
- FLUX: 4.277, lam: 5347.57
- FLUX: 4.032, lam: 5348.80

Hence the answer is 3.72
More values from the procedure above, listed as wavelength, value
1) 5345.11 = 3.74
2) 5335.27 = 4.385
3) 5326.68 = 4.937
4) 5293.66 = 4.143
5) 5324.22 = 4.318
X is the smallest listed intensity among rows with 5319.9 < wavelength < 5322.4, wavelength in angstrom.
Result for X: 3.661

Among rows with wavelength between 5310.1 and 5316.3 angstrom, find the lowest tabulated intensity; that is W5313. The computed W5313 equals 3.672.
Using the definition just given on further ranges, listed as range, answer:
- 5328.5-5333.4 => 4.168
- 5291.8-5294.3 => 4.143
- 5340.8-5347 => 3.408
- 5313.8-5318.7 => 3.819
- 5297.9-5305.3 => 3.705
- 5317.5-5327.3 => 3.485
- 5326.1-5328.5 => 4.453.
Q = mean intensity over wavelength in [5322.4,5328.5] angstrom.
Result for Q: 4.5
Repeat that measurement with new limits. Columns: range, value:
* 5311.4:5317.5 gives 3.93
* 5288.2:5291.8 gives 4.01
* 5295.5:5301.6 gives 4.17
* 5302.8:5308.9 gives 4.1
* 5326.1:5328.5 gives 4.71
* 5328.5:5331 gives 4.26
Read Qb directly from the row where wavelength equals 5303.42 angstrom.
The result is 4.466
